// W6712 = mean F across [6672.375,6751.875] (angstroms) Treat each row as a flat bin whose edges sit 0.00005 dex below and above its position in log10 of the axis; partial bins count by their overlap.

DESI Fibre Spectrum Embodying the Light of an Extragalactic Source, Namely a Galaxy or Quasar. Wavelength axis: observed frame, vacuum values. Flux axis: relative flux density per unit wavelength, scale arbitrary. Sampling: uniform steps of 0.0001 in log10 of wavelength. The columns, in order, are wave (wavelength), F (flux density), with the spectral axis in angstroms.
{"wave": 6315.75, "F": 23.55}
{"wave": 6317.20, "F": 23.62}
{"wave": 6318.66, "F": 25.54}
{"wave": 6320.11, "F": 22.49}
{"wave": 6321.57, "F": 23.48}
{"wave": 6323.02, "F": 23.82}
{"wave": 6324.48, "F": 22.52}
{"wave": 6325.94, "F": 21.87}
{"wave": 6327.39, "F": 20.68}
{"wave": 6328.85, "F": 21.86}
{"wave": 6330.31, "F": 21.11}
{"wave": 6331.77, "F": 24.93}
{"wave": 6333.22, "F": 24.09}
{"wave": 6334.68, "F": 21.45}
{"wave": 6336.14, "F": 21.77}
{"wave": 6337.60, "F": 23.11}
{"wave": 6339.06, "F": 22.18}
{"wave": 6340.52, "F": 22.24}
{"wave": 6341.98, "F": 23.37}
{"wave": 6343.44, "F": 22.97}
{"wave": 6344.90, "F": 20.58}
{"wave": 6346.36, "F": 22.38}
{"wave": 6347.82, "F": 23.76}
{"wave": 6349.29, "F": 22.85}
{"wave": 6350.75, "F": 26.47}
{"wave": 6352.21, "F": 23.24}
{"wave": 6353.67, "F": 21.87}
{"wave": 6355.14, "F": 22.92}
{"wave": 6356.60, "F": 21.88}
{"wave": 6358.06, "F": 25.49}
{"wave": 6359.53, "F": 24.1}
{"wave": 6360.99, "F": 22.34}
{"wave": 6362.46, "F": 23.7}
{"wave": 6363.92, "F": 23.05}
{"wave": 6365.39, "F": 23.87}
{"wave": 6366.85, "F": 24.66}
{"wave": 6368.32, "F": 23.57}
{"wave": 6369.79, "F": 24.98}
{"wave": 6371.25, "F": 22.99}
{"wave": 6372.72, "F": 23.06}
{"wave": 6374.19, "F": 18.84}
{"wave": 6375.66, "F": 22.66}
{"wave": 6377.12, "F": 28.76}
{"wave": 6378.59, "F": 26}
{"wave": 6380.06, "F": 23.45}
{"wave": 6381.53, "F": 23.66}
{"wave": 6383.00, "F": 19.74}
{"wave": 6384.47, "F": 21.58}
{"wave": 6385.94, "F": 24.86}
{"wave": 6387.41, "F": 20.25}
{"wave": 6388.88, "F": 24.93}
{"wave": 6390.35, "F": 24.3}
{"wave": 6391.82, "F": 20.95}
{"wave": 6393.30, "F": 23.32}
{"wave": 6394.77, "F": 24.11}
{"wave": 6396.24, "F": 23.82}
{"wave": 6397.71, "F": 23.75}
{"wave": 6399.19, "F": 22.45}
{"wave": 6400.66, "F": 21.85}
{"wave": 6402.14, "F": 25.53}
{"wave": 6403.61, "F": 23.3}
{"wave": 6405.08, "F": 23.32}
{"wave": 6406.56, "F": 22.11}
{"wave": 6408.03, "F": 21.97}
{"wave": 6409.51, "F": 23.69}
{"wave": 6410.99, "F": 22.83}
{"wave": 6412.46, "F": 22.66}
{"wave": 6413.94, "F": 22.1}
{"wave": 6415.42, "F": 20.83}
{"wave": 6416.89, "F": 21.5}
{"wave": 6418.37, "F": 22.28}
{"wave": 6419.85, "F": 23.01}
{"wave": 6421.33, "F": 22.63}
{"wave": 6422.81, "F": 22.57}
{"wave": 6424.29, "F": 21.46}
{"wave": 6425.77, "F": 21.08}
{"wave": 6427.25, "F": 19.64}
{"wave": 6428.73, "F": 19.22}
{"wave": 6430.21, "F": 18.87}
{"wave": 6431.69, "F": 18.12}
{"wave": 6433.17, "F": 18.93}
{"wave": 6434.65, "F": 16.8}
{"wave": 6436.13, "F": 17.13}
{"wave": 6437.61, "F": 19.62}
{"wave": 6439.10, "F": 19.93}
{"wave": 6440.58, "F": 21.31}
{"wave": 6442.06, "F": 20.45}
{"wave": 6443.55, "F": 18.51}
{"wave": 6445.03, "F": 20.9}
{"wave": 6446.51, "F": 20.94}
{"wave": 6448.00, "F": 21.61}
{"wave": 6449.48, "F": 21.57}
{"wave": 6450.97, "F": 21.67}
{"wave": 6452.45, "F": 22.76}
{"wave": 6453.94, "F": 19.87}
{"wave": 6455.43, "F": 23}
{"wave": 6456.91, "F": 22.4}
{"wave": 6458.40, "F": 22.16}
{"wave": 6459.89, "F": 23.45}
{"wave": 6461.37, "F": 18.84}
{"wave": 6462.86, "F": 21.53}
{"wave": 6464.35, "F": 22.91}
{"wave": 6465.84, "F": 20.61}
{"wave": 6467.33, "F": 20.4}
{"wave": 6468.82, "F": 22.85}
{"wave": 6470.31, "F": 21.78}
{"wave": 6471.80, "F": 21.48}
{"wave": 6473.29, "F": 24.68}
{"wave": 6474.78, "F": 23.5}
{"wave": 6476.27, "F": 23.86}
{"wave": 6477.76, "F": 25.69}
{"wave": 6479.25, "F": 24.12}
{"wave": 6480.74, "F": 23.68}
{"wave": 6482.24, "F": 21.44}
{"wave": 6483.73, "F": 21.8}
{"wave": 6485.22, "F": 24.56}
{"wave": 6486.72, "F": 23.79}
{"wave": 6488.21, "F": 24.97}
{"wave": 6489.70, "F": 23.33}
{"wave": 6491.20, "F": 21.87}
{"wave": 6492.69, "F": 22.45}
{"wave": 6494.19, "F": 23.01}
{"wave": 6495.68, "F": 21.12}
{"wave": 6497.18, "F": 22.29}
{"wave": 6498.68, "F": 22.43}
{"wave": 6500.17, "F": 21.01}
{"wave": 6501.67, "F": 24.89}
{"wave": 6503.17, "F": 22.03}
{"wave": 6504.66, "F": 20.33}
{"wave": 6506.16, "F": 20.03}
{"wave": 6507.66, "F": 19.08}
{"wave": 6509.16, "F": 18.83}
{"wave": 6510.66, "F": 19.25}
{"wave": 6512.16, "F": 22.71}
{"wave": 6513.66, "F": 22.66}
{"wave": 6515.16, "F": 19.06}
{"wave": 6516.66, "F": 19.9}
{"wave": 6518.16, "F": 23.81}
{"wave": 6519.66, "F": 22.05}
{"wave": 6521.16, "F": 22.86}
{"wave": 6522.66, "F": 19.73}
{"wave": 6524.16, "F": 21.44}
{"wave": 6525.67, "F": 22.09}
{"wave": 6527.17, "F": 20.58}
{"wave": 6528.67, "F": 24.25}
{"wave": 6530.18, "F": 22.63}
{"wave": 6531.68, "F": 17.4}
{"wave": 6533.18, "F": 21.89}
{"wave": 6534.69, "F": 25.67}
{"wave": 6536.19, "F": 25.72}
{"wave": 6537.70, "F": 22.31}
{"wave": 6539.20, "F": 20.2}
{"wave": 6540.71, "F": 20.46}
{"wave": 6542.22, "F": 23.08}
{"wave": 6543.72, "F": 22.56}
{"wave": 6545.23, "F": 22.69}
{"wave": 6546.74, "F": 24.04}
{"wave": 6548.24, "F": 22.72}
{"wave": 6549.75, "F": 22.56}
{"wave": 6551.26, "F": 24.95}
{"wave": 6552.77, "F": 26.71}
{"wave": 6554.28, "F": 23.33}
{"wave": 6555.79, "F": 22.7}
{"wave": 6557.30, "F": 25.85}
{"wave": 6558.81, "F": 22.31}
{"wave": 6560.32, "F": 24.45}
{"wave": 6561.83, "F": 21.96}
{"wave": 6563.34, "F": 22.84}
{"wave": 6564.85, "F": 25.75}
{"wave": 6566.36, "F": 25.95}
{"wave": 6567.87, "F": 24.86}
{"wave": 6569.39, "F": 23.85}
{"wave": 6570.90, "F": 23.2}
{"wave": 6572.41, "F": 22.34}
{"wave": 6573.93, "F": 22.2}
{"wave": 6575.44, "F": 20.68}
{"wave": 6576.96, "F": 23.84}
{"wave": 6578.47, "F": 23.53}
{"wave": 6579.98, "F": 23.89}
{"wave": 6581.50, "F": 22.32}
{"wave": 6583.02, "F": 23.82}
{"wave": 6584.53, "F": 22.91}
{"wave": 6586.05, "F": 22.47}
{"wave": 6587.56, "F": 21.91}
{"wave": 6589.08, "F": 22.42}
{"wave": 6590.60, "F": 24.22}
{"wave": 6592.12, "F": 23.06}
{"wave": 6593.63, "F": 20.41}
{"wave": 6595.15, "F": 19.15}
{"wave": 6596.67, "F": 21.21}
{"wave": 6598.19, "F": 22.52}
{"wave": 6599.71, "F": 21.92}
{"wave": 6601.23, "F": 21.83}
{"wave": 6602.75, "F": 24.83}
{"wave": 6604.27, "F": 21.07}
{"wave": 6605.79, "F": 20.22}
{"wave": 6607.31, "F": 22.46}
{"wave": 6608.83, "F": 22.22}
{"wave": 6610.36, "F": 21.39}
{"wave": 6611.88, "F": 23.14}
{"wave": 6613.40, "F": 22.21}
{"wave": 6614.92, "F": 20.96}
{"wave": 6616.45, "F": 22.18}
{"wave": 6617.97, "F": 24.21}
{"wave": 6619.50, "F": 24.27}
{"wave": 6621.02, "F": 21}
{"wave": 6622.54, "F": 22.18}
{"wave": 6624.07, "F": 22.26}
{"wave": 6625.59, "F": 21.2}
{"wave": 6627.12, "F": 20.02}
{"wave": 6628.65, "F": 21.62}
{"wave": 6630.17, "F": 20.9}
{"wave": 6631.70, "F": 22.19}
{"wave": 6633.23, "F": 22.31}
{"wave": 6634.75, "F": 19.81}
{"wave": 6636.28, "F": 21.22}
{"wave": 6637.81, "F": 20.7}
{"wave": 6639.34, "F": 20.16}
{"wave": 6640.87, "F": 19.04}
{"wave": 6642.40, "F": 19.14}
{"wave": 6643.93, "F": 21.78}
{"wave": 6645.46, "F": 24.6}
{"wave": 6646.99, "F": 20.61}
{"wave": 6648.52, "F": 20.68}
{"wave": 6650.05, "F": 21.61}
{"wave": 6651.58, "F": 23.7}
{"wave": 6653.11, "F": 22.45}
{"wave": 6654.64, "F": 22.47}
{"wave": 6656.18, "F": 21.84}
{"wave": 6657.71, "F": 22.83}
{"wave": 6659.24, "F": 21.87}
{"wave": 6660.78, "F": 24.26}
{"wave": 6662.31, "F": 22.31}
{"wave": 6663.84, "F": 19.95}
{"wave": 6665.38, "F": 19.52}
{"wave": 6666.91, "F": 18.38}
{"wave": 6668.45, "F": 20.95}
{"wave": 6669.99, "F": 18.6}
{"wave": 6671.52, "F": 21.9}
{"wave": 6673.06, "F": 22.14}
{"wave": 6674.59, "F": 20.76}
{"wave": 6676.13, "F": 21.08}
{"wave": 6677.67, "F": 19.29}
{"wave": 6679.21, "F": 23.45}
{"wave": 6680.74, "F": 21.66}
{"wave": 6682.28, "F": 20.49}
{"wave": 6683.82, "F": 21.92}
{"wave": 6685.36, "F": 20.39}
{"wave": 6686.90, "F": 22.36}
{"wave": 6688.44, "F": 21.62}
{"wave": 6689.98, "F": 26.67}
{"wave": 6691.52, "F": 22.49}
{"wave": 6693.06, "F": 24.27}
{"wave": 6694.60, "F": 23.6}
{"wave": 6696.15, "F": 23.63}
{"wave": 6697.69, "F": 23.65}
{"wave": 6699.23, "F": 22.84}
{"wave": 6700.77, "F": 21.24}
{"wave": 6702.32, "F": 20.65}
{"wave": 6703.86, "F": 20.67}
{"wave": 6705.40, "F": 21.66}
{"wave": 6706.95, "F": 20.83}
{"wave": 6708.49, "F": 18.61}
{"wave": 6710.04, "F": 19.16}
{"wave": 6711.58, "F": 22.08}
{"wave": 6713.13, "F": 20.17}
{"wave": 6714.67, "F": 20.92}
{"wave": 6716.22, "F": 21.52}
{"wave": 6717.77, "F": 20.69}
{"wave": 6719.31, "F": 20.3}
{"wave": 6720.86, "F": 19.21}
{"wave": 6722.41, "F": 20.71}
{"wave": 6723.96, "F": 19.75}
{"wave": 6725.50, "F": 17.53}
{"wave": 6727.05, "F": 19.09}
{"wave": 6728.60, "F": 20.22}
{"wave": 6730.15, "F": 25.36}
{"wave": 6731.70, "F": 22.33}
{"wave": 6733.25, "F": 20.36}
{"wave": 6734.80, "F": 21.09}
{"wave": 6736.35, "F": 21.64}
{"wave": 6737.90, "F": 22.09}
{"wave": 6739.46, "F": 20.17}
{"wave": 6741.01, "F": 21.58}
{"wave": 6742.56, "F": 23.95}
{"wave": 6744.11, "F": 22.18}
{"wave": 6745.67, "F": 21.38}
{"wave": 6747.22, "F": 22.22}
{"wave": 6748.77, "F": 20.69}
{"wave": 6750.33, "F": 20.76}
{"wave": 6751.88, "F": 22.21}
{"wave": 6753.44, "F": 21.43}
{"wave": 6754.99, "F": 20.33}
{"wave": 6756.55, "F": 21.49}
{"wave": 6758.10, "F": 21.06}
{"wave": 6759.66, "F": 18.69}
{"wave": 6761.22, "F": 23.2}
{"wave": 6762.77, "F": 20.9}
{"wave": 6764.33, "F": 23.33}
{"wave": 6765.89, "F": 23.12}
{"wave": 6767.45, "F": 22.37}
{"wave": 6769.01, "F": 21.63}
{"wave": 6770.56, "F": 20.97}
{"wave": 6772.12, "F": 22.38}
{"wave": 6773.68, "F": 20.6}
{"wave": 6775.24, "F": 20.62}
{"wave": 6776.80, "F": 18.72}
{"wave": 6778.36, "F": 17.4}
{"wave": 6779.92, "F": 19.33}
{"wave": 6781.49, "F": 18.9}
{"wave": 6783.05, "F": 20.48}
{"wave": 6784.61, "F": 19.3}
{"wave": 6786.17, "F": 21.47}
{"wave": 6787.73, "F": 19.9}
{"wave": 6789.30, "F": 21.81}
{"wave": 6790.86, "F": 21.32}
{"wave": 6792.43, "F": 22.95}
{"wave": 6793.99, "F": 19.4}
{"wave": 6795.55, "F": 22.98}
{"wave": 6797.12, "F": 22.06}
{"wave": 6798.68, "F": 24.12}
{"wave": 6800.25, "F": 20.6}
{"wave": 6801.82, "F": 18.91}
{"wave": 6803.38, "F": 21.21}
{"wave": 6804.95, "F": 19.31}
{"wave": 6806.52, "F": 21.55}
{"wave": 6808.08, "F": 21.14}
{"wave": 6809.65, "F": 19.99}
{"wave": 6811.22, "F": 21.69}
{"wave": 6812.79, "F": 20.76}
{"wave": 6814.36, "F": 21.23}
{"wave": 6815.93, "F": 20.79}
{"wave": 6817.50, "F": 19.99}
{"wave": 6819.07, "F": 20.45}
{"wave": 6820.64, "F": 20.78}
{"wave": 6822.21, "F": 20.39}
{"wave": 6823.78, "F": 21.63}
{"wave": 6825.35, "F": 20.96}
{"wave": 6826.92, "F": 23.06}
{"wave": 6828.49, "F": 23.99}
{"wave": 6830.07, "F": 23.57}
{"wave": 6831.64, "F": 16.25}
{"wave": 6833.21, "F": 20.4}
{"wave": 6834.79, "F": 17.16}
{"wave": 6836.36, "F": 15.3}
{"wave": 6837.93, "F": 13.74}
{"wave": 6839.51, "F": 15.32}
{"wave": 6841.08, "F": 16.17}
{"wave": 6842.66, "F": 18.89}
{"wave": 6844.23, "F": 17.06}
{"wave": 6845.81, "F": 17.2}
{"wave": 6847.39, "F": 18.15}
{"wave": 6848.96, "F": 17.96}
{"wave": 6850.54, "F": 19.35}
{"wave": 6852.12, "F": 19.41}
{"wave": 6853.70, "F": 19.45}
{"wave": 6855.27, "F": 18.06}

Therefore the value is 21.4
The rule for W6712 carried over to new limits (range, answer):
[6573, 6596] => 22.4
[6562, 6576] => 23.5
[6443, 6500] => 22.3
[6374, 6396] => 23.3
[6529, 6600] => 22.9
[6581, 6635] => 22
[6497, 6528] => 21.3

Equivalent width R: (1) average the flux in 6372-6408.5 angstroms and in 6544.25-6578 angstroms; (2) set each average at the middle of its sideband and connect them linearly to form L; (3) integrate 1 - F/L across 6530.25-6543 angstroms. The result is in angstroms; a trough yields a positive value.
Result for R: 0.8 angstroms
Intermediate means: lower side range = 23.2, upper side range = 23.6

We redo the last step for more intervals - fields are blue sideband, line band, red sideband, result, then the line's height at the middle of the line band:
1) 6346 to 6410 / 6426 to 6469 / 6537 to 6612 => 4.9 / 23.2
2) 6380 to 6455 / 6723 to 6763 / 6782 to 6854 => -1.8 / 20.3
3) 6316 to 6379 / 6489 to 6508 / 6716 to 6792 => 0.4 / 22.4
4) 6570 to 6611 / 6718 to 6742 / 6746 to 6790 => 0.5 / 21.2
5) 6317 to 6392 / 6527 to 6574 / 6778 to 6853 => -3.2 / 21.8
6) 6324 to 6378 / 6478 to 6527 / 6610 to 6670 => 0.6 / 22.3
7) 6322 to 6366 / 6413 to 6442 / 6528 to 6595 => 3.2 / 23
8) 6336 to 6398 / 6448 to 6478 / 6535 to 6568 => 1.6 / 23.4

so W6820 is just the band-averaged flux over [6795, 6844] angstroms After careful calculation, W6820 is 20.1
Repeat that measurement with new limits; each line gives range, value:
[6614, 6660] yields 21.7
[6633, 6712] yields 21.5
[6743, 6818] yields 21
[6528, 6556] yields 22.9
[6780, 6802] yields 21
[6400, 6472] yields 21.3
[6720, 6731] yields 20.3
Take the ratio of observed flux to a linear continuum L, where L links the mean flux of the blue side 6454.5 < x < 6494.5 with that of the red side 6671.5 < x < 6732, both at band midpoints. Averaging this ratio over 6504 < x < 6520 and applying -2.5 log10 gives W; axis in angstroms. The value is 0.09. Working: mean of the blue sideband 22.7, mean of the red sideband 21.4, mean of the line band 20.7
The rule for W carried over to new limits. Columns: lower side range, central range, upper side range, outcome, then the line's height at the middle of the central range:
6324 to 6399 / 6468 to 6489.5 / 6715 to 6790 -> -0.047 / 22.4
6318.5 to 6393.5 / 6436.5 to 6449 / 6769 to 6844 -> 0.110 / 22.5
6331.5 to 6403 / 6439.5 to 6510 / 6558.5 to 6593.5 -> 0.057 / 23.2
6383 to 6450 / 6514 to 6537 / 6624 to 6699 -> -0.017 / 21.6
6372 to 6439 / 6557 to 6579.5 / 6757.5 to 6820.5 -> -0.095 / 21.6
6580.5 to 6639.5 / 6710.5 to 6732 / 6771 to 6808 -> 0.026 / 21.2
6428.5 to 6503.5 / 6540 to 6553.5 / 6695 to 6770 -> -0.084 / 21.6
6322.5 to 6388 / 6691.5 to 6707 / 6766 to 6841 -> -0.069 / 21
